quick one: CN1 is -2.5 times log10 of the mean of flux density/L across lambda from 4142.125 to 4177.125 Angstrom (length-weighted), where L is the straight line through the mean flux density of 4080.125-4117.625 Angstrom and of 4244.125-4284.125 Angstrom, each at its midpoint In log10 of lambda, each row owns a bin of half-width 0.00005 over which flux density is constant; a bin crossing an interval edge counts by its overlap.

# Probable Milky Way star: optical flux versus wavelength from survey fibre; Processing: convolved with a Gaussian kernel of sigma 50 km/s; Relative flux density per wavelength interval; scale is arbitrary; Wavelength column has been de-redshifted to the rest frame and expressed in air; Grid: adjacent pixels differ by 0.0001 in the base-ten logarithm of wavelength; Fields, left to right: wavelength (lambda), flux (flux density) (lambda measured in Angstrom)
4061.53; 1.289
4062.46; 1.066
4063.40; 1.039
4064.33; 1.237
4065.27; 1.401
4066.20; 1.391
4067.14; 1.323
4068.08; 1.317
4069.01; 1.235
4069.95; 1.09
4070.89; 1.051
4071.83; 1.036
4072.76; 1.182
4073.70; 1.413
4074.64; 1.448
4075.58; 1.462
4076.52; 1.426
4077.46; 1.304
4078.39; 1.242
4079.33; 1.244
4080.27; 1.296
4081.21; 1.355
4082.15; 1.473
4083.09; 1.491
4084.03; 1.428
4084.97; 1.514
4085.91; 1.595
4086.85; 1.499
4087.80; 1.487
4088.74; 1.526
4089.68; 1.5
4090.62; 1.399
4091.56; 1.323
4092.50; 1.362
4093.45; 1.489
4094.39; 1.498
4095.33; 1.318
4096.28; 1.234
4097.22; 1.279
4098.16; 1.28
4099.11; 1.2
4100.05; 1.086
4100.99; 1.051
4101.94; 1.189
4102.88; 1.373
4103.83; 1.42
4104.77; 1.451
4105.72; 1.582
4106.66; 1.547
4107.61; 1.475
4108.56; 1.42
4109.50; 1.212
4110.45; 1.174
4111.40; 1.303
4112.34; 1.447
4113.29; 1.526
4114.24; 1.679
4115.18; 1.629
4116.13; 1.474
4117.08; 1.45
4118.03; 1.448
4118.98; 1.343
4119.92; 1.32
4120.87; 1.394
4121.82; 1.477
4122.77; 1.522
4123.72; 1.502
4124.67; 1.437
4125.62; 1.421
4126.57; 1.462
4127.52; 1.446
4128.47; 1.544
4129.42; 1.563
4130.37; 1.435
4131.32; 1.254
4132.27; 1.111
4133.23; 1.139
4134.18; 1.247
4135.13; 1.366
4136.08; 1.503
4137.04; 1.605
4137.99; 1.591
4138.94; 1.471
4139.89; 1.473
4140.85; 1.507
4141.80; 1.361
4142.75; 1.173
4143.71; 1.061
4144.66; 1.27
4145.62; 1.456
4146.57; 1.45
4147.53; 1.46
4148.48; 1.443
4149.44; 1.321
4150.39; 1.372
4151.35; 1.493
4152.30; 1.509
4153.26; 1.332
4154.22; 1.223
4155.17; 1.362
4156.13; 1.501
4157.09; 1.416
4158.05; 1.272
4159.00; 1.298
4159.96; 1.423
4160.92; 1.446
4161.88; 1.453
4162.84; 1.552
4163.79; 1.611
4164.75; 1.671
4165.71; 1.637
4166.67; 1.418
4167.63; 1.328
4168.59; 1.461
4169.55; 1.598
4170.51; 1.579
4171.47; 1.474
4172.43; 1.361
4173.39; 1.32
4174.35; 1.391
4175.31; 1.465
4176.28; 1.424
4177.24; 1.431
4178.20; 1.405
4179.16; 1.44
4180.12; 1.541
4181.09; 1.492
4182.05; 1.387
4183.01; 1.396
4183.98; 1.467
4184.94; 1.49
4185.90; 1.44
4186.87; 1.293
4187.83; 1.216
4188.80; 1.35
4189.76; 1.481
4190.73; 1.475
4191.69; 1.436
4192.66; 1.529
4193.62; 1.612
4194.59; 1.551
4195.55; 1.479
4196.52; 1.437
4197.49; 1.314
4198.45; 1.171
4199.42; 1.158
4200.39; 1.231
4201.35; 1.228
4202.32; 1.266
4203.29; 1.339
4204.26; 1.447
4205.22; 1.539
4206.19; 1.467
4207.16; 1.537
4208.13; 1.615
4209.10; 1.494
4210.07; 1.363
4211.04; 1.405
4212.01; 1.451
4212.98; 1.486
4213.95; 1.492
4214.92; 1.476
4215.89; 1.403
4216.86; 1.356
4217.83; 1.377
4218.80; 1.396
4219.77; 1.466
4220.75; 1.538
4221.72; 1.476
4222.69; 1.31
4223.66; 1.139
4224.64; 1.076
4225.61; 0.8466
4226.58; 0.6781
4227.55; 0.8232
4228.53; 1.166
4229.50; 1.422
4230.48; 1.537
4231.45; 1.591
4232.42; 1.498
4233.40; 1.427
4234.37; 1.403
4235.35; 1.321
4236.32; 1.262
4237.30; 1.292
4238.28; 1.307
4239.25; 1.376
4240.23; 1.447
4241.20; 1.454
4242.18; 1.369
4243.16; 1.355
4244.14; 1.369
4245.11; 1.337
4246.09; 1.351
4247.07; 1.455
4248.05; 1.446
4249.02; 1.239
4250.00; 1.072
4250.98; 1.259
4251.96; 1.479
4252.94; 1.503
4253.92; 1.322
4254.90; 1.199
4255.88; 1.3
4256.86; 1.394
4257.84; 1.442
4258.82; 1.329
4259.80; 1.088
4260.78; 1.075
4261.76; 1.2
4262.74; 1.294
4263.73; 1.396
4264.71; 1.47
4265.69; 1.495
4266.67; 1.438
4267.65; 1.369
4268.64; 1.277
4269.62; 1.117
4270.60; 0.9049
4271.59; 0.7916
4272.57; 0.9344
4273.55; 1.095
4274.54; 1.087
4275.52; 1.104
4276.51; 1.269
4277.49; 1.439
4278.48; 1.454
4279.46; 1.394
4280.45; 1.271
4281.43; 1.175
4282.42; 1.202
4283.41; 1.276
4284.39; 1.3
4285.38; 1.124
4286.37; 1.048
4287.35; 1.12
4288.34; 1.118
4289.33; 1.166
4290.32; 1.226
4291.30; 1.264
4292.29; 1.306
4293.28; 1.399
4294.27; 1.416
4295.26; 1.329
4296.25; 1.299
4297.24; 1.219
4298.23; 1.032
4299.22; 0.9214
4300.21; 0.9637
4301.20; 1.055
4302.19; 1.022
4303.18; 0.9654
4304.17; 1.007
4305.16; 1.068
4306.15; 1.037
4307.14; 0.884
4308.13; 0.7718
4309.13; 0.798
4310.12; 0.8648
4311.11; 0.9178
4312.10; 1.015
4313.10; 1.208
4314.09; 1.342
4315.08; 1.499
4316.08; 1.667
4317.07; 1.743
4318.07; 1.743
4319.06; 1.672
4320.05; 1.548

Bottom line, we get -0.05 mag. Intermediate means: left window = 1.4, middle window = 1.42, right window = 1.27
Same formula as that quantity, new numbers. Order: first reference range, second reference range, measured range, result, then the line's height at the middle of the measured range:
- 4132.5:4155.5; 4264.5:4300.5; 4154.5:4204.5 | -0.07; 1.34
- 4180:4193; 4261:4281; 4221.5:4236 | 0.07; 1.33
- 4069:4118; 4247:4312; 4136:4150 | -0.07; 1.32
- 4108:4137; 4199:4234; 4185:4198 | -0.05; 1.37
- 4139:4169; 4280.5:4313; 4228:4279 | -0.09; 1.2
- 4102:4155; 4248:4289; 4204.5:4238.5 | -0.05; 1.3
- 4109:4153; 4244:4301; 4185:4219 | -0.07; 1.33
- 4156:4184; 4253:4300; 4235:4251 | -0.03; 1.3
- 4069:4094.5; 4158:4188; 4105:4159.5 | 0.00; 1.41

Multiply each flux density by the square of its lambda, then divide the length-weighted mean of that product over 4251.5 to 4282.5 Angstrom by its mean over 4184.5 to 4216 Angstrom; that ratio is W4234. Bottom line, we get 0.9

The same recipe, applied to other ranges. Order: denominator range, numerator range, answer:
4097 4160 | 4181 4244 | 1.03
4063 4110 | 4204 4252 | 1.08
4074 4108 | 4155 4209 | 1.08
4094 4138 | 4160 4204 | 1.06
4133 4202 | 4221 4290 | 0.93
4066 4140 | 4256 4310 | 0.93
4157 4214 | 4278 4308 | 0.85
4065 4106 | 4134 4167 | 1.09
